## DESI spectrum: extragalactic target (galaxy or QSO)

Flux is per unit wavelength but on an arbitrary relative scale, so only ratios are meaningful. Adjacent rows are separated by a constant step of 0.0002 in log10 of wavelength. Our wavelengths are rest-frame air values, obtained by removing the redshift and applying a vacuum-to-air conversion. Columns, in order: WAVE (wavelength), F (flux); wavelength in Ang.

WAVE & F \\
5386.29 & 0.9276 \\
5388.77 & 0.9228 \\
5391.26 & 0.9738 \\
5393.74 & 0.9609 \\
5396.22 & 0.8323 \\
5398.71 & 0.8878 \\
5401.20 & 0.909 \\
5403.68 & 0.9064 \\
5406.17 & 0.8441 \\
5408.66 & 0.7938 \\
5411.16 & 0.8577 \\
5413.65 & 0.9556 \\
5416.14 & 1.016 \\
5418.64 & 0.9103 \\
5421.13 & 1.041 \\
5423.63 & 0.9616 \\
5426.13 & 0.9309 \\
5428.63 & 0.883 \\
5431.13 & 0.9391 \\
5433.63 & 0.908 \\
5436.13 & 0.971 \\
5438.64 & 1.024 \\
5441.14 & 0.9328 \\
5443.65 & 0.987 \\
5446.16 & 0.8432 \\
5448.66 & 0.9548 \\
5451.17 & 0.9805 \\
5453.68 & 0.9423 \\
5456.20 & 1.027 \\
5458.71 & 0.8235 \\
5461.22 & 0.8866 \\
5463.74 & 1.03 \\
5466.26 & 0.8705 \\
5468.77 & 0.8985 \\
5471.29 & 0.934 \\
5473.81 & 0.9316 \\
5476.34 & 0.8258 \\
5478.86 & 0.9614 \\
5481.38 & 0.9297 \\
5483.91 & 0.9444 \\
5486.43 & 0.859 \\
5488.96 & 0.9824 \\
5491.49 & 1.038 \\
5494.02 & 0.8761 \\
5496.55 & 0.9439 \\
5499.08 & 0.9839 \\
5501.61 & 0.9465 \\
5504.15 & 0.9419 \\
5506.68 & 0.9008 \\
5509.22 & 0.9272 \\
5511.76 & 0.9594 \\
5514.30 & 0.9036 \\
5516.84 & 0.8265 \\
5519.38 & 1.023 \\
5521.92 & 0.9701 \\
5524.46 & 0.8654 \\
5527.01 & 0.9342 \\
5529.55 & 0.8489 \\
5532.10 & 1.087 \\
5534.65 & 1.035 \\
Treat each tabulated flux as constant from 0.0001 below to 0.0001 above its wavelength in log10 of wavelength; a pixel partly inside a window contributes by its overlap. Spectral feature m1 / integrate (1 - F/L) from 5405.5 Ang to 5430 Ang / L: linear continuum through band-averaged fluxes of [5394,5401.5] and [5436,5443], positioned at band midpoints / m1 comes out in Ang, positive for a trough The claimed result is 0.2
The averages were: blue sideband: 0.883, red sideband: 0.977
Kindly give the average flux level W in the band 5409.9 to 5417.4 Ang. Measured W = 0.942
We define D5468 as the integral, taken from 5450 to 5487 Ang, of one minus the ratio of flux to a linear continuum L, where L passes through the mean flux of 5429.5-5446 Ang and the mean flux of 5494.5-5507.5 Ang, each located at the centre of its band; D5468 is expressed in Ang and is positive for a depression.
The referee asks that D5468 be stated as 0.9 Ang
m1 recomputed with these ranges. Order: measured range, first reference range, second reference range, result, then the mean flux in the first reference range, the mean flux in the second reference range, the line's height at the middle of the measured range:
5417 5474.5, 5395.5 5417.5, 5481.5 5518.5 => -2.1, 0.89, 0.932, 0.908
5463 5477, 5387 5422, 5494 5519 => 0.1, 0.914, 0.927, 0.922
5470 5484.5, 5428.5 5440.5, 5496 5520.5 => 0.3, 0.951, 0.935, 0.941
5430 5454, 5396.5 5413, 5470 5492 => -1.4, 0.867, 0.93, 0.898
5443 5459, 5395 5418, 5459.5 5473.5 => -0.5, 0.89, 0.921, 0.913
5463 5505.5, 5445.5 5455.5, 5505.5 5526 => -0.1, 0.941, 0.922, 0.931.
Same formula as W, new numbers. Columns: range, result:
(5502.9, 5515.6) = 0.926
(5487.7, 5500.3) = 0.965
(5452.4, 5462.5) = 0.92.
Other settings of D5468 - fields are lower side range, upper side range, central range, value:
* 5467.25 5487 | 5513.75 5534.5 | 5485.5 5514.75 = -0.48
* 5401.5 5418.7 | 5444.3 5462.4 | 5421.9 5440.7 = -0.75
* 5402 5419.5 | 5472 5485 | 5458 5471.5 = 0.08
